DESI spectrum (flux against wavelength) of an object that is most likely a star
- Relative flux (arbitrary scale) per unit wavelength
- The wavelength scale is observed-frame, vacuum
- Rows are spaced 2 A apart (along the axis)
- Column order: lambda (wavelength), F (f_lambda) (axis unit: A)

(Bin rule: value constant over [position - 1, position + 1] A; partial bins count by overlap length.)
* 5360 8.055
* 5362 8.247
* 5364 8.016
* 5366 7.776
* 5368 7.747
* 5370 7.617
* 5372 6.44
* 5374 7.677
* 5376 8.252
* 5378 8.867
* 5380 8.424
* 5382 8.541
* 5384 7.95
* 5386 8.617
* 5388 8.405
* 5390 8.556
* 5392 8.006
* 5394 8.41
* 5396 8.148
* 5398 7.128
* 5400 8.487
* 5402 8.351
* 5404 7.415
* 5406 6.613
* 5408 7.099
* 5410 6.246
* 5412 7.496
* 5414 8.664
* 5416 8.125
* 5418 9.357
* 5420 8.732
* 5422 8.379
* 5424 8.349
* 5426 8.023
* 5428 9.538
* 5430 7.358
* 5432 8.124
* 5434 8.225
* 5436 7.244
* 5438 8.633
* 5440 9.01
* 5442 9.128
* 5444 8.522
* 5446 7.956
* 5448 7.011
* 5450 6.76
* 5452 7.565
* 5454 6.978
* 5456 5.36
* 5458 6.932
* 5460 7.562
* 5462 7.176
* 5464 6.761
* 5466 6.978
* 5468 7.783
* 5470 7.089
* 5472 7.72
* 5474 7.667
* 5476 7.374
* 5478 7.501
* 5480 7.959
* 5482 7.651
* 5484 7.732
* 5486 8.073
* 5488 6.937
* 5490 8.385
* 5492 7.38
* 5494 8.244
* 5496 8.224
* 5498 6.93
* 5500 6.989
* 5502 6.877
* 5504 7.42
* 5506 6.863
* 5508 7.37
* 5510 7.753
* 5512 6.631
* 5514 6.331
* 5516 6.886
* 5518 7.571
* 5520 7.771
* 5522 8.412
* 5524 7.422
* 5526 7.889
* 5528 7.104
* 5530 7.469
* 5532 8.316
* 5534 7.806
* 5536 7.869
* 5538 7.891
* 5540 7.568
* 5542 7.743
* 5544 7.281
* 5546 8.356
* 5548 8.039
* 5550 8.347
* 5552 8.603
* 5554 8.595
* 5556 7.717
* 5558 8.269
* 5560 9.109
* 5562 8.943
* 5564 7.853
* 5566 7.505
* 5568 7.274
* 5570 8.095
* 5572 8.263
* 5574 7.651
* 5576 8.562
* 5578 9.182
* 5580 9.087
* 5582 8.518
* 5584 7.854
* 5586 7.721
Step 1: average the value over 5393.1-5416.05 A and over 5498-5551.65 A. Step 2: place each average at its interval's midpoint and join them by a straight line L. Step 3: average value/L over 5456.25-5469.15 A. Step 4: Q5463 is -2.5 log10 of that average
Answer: 0.076 mag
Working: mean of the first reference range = 7.66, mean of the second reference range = 7.54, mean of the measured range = 7.09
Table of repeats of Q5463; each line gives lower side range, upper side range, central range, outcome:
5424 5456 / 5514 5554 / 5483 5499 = 0.016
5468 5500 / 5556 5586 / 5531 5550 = 0.019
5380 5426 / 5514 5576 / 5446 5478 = 0.121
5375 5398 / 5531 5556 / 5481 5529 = 0.090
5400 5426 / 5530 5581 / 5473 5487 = 0.044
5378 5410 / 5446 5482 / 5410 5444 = -0.098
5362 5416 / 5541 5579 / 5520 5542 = 0.049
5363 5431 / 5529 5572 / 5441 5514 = 0.088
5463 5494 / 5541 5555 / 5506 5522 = 0.088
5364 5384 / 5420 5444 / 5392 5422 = 0.040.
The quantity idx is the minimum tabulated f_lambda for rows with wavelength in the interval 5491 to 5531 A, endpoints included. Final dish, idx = 6.331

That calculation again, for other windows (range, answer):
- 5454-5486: 5.36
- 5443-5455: 6.76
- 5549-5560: 7.717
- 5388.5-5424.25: 6.246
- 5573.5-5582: 7.651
